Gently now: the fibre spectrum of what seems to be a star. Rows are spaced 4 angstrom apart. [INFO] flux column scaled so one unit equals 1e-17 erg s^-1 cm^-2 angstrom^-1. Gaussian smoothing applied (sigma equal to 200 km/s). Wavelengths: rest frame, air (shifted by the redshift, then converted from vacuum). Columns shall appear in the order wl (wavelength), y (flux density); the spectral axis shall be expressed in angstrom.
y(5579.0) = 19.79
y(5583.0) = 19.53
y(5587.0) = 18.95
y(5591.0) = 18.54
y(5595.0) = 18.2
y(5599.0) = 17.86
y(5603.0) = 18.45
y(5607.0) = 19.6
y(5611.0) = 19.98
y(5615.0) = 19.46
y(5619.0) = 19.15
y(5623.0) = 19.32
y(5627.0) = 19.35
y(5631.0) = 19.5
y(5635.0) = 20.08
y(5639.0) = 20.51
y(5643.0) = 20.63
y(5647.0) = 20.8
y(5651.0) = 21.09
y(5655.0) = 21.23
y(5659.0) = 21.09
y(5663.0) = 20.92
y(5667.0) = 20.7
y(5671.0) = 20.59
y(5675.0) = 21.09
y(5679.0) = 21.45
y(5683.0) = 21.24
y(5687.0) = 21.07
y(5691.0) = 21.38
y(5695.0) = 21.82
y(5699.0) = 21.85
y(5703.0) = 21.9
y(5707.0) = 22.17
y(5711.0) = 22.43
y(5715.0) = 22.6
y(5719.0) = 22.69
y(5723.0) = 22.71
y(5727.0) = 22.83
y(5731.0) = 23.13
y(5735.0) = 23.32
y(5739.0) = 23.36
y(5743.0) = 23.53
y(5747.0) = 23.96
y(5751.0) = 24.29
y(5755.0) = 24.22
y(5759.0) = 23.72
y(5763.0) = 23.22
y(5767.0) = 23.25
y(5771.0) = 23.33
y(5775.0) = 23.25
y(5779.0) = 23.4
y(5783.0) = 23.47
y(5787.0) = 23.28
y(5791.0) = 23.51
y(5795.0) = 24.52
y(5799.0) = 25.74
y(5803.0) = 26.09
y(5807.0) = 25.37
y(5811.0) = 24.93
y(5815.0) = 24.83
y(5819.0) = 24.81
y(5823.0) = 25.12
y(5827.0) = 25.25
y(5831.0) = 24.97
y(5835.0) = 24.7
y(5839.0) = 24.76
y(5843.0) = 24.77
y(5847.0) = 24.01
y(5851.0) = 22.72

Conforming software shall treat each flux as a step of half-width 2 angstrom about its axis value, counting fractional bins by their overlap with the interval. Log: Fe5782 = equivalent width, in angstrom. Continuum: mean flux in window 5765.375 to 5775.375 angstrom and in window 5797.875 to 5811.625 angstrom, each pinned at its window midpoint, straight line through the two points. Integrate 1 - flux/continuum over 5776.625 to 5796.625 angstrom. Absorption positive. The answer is 0.6 angstrom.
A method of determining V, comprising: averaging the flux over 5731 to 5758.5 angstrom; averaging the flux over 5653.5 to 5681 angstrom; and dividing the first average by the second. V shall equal 1.1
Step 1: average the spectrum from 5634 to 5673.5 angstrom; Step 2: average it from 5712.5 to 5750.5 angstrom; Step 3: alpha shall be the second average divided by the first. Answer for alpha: 1.1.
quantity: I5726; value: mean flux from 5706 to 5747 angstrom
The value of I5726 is 22.9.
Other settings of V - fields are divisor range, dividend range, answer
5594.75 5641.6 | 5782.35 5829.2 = 1.28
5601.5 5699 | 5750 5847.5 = 1.19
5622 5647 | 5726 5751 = 1.17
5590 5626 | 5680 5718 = 1.15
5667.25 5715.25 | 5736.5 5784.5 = 1.09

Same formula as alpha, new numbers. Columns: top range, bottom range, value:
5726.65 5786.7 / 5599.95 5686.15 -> 1.16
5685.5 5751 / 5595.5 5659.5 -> 1.14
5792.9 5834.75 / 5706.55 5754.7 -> 1.09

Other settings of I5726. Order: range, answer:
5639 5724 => 21.5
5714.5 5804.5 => 23.6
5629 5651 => 20.4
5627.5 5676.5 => 20.6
